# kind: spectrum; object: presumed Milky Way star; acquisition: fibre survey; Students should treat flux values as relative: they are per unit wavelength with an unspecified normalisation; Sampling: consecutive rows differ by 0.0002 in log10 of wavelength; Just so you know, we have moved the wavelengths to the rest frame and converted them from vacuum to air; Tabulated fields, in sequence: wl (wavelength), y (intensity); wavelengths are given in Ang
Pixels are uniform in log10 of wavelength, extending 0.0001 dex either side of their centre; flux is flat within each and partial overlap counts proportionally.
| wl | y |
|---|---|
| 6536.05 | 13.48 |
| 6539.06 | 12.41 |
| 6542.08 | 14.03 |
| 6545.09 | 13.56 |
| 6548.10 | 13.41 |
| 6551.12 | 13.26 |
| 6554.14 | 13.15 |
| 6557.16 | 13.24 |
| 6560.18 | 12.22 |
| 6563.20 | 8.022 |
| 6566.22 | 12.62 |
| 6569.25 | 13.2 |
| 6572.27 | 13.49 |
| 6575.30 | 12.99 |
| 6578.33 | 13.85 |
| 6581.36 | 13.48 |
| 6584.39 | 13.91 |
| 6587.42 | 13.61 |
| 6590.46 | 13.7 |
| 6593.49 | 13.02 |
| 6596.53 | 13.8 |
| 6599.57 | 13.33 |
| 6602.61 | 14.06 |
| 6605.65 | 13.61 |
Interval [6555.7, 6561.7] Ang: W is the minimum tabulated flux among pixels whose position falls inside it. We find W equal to 12.22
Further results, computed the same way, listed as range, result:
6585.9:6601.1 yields 13.02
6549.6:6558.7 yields 13.15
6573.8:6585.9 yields 12.99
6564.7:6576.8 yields 12.62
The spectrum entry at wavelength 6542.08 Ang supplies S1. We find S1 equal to 14.03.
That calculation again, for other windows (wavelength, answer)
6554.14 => 13.15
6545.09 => 13.56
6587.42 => 13.61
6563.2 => 8.022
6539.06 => 12.41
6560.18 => 12.22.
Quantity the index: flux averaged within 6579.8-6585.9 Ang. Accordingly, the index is 13.7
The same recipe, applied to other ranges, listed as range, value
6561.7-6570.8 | 11.3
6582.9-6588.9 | 13.8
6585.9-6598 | 13.5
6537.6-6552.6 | 13.3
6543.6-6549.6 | 13.5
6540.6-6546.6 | 13.8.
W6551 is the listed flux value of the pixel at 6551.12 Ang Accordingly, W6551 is 13.26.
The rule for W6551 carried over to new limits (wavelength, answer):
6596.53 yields 13.8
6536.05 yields 13.48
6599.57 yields 13.33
